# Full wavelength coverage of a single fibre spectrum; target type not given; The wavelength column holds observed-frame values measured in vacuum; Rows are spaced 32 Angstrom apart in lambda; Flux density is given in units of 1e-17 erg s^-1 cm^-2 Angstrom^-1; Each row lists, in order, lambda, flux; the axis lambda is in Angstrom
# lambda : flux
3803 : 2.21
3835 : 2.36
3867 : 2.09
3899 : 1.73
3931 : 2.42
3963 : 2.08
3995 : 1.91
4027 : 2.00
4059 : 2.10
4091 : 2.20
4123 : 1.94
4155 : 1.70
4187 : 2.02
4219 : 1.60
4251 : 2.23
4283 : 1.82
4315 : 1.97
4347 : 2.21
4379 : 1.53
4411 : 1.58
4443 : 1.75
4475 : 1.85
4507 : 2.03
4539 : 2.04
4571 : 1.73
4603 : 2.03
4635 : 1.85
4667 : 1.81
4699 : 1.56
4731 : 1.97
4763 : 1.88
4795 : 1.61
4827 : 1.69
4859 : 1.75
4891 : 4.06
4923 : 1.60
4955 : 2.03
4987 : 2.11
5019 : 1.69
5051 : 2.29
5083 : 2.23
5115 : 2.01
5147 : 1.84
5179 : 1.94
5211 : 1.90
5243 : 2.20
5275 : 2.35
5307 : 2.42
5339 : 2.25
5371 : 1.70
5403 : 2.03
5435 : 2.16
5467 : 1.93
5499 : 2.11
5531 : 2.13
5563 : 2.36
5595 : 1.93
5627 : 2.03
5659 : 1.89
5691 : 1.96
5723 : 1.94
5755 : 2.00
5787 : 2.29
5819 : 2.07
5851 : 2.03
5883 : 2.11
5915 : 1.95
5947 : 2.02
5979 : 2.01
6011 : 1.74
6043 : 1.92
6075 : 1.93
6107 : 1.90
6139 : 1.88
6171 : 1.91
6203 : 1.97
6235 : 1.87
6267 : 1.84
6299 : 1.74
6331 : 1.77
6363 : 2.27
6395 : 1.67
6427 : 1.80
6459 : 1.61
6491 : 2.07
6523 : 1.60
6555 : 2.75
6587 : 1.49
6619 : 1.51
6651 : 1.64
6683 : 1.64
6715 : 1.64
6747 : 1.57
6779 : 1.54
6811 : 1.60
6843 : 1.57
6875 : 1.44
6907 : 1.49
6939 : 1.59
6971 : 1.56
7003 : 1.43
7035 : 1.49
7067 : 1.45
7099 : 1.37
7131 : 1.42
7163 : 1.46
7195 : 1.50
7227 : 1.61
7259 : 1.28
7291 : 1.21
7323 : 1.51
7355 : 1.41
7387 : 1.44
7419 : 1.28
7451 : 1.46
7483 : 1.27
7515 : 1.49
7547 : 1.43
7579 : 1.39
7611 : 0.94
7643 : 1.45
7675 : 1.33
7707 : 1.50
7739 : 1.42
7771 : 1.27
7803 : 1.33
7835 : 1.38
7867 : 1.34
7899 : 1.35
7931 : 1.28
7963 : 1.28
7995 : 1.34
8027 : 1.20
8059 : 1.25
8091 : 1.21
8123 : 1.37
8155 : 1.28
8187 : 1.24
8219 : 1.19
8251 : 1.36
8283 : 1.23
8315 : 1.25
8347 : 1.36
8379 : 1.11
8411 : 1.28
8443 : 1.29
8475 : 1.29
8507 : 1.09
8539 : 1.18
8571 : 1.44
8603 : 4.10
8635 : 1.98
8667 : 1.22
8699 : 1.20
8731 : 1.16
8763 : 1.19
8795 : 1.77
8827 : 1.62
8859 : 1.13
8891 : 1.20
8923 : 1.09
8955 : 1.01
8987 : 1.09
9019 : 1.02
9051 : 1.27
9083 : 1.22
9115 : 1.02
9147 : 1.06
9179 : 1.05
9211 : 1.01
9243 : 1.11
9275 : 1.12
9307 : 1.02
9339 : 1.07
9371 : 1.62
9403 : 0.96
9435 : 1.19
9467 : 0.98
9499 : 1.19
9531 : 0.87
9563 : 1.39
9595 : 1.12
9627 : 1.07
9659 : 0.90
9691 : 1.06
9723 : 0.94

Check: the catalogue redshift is 0.31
